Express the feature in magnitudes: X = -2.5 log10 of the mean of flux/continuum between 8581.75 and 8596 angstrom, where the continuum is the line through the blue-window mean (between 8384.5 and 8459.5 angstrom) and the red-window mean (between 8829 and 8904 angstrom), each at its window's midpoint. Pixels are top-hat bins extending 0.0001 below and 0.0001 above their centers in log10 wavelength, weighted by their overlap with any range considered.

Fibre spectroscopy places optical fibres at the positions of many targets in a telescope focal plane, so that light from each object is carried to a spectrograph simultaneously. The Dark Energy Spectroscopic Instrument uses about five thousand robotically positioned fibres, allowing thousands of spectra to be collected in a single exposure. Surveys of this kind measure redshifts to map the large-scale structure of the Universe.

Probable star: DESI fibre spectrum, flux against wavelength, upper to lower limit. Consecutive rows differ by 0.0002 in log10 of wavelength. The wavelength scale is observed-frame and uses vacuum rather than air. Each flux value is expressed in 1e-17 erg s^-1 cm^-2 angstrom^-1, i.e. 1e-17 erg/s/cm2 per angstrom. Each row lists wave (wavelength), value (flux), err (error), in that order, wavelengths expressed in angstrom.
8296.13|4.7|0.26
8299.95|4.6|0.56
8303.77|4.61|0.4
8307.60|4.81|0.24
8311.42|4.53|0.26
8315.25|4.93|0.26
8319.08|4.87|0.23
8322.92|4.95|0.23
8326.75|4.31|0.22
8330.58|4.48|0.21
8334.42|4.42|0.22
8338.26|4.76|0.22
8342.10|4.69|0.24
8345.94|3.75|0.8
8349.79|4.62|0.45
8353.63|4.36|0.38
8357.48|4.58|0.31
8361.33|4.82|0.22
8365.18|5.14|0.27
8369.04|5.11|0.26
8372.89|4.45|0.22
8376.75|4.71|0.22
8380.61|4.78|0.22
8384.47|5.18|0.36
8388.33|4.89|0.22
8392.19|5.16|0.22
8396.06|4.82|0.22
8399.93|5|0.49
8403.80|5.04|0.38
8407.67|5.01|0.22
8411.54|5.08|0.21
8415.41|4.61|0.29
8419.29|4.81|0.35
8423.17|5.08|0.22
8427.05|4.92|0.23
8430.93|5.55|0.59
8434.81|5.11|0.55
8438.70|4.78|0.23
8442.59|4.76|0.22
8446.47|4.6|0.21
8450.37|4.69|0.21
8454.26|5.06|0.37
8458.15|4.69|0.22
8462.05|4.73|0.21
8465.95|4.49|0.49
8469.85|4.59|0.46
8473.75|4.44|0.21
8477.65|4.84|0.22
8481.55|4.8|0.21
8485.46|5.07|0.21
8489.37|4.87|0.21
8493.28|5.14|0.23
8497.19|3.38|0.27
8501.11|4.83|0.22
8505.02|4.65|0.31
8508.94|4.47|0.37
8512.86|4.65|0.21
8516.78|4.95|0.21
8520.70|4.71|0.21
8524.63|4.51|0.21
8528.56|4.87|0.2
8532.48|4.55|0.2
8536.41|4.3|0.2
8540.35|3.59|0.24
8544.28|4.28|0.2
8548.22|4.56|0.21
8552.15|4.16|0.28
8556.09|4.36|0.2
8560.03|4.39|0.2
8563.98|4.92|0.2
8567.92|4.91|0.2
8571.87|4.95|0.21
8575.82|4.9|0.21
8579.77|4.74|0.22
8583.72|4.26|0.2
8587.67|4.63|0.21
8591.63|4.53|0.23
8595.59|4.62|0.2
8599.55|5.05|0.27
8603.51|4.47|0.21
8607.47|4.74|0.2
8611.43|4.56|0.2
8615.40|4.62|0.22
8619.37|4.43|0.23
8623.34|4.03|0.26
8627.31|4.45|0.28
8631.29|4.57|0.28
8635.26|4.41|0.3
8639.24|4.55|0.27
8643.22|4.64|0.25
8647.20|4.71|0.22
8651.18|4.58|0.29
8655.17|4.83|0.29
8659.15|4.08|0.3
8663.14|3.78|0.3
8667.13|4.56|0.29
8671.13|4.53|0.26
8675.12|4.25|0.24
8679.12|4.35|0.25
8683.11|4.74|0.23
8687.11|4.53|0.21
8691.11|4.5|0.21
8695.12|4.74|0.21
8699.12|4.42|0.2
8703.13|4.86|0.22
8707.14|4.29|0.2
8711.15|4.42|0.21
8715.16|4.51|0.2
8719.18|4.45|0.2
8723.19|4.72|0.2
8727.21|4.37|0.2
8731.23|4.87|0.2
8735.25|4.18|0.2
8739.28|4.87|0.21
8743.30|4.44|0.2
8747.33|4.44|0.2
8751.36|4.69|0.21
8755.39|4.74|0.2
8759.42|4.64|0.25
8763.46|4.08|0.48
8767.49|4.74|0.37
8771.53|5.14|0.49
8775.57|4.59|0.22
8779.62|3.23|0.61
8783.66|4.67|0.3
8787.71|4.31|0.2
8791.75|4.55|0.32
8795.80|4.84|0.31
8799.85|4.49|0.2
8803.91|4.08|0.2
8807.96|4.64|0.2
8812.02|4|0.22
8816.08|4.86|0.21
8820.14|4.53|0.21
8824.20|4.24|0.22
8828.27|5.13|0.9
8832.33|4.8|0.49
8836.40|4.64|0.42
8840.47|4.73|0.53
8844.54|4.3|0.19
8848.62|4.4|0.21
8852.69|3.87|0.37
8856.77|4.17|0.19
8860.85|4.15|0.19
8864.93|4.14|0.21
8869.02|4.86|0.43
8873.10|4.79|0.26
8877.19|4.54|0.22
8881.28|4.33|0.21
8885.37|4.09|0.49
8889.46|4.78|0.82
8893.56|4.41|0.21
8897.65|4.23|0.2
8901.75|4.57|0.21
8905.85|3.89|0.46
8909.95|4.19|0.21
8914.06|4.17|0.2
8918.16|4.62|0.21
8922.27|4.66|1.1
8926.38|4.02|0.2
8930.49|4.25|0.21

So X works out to 0.06 mag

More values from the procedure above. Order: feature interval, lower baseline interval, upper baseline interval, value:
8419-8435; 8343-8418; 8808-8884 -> -0.08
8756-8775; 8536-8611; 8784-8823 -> -0.04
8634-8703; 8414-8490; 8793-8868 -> 0.03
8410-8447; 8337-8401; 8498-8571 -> -0.06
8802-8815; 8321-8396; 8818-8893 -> 0.05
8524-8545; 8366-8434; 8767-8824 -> 0.11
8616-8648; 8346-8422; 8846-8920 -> 0.03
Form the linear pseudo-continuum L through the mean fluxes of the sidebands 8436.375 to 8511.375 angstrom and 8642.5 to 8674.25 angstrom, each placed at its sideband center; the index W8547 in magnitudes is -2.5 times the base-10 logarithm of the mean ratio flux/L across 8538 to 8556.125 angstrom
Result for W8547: 0.10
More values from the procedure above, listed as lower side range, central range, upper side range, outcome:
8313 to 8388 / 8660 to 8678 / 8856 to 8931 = 0.06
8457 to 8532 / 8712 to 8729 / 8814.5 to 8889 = 0.01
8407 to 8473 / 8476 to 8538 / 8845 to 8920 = 0.02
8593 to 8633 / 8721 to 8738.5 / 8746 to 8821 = -0.01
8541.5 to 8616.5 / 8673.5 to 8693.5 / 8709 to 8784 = 0.02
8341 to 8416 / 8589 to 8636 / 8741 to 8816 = 0.01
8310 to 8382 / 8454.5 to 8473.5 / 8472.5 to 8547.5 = -0.01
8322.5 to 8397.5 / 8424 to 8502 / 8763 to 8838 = -0.03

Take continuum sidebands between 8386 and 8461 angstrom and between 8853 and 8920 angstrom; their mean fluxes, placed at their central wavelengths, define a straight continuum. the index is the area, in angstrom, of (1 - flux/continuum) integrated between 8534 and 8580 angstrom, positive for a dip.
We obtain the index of 2.6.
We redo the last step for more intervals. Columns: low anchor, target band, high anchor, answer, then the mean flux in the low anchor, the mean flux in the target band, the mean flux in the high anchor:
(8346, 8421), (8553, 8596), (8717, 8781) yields 0.21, 4.82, 4.64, 4.52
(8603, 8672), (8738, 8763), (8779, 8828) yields -0.85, 4.47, 4.6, 4.43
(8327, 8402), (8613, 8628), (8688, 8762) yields 0.73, 4.71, 4.38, 4.56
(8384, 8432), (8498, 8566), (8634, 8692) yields 3.52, 5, 4.5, 4.47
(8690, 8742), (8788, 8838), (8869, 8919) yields -0.99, 4.55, 4.56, 4.4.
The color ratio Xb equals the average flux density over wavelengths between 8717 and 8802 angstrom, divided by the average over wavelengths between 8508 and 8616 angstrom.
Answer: 1.0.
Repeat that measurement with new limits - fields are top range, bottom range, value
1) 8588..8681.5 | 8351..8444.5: 0.92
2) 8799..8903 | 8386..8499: 0.92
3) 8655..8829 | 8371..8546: 0.95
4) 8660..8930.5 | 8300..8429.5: 0.93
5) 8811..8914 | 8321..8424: 0.93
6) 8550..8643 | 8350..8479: 0.95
